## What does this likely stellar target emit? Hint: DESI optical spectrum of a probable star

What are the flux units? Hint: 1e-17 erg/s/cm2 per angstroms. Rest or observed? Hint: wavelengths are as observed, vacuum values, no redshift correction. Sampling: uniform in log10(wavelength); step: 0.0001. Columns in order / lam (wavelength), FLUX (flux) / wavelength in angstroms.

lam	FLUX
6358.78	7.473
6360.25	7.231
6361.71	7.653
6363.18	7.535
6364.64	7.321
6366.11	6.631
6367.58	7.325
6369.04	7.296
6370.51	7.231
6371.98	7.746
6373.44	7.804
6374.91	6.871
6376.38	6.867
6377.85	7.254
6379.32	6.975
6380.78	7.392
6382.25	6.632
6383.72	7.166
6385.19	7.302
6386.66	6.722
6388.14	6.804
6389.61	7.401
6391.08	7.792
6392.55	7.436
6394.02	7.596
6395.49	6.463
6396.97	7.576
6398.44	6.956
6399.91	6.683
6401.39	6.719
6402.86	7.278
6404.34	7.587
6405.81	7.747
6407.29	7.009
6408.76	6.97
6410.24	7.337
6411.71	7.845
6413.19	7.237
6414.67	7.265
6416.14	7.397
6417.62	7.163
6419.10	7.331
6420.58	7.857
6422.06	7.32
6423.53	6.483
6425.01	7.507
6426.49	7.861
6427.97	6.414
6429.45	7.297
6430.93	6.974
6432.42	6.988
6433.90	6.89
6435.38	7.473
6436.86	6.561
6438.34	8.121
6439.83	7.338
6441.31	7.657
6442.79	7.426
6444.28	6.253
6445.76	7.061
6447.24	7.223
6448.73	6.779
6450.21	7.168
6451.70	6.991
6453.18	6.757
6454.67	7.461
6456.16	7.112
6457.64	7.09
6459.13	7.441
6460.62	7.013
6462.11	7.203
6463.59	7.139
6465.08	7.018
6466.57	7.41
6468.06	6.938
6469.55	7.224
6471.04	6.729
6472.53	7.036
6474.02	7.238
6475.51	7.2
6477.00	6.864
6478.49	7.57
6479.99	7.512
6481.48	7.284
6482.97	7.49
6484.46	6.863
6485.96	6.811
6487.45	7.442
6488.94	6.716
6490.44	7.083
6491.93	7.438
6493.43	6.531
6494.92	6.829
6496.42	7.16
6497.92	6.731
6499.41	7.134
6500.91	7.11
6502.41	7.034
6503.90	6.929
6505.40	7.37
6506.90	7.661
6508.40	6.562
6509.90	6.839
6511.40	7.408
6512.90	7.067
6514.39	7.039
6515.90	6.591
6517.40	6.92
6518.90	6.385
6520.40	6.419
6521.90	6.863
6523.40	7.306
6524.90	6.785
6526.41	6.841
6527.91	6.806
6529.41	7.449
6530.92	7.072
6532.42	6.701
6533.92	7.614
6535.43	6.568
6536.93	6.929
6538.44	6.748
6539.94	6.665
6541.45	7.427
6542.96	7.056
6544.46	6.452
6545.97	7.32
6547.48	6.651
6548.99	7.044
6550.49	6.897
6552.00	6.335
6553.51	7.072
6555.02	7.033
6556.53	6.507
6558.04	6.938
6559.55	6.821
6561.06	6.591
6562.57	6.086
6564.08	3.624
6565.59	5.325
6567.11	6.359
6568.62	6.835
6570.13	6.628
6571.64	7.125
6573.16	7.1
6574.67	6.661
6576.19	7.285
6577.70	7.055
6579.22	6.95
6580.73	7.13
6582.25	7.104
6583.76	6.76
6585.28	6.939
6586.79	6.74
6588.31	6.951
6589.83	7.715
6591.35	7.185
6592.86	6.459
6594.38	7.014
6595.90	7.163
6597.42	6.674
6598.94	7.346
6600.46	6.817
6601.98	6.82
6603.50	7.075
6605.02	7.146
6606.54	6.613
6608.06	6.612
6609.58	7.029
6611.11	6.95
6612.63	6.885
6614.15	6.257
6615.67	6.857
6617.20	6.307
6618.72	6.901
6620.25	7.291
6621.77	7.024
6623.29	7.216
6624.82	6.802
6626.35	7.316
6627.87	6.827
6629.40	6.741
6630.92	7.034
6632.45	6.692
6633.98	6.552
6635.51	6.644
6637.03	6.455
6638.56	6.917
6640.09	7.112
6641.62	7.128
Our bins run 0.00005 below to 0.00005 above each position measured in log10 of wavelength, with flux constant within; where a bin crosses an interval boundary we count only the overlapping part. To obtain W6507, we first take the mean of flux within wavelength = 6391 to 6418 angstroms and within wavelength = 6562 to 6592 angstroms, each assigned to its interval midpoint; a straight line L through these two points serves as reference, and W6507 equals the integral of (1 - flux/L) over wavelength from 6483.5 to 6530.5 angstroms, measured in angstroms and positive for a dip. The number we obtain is -0.4 angstroms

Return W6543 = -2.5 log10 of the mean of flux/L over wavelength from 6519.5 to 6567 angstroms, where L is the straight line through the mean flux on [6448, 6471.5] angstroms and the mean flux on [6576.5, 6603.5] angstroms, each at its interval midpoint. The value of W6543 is 0.05 mag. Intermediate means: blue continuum 7.1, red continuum 7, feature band 6.7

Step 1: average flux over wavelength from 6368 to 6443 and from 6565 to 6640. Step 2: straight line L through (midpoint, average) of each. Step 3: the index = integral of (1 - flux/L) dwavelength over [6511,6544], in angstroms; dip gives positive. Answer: 0.4 angstroms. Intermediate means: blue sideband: 7.24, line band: 6.93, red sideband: 6.87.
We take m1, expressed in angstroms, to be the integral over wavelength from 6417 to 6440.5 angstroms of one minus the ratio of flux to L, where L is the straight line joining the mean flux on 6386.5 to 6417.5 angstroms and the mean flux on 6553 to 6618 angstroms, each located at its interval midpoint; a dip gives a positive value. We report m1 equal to -0.2 angstroms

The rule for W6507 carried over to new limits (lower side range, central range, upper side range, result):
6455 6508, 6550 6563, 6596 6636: 0.5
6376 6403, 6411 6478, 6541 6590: -1.8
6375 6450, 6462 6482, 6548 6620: -0.4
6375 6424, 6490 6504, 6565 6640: 0.1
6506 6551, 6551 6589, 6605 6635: 1.4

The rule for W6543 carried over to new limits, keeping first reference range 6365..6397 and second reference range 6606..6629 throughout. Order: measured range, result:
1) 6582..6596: -0.01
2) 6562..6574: 0.13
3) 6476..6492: -0.02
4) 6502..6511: -0.01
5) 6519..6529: 0.02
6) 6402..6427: -0.03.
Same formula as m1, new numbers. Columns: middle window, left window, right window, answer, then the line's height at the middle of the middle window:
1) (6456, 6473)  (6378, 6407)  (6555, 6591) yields -0.3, 6.97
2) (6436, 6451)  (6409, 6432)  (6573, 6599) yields 0.2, 7.24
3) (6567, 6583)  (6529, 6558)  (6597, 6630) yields -0.1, 6.9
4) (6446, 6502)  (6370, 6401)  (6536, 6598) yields -1.0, 6.97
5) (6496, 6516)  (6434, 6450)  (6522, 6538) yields 0.0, 7.05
